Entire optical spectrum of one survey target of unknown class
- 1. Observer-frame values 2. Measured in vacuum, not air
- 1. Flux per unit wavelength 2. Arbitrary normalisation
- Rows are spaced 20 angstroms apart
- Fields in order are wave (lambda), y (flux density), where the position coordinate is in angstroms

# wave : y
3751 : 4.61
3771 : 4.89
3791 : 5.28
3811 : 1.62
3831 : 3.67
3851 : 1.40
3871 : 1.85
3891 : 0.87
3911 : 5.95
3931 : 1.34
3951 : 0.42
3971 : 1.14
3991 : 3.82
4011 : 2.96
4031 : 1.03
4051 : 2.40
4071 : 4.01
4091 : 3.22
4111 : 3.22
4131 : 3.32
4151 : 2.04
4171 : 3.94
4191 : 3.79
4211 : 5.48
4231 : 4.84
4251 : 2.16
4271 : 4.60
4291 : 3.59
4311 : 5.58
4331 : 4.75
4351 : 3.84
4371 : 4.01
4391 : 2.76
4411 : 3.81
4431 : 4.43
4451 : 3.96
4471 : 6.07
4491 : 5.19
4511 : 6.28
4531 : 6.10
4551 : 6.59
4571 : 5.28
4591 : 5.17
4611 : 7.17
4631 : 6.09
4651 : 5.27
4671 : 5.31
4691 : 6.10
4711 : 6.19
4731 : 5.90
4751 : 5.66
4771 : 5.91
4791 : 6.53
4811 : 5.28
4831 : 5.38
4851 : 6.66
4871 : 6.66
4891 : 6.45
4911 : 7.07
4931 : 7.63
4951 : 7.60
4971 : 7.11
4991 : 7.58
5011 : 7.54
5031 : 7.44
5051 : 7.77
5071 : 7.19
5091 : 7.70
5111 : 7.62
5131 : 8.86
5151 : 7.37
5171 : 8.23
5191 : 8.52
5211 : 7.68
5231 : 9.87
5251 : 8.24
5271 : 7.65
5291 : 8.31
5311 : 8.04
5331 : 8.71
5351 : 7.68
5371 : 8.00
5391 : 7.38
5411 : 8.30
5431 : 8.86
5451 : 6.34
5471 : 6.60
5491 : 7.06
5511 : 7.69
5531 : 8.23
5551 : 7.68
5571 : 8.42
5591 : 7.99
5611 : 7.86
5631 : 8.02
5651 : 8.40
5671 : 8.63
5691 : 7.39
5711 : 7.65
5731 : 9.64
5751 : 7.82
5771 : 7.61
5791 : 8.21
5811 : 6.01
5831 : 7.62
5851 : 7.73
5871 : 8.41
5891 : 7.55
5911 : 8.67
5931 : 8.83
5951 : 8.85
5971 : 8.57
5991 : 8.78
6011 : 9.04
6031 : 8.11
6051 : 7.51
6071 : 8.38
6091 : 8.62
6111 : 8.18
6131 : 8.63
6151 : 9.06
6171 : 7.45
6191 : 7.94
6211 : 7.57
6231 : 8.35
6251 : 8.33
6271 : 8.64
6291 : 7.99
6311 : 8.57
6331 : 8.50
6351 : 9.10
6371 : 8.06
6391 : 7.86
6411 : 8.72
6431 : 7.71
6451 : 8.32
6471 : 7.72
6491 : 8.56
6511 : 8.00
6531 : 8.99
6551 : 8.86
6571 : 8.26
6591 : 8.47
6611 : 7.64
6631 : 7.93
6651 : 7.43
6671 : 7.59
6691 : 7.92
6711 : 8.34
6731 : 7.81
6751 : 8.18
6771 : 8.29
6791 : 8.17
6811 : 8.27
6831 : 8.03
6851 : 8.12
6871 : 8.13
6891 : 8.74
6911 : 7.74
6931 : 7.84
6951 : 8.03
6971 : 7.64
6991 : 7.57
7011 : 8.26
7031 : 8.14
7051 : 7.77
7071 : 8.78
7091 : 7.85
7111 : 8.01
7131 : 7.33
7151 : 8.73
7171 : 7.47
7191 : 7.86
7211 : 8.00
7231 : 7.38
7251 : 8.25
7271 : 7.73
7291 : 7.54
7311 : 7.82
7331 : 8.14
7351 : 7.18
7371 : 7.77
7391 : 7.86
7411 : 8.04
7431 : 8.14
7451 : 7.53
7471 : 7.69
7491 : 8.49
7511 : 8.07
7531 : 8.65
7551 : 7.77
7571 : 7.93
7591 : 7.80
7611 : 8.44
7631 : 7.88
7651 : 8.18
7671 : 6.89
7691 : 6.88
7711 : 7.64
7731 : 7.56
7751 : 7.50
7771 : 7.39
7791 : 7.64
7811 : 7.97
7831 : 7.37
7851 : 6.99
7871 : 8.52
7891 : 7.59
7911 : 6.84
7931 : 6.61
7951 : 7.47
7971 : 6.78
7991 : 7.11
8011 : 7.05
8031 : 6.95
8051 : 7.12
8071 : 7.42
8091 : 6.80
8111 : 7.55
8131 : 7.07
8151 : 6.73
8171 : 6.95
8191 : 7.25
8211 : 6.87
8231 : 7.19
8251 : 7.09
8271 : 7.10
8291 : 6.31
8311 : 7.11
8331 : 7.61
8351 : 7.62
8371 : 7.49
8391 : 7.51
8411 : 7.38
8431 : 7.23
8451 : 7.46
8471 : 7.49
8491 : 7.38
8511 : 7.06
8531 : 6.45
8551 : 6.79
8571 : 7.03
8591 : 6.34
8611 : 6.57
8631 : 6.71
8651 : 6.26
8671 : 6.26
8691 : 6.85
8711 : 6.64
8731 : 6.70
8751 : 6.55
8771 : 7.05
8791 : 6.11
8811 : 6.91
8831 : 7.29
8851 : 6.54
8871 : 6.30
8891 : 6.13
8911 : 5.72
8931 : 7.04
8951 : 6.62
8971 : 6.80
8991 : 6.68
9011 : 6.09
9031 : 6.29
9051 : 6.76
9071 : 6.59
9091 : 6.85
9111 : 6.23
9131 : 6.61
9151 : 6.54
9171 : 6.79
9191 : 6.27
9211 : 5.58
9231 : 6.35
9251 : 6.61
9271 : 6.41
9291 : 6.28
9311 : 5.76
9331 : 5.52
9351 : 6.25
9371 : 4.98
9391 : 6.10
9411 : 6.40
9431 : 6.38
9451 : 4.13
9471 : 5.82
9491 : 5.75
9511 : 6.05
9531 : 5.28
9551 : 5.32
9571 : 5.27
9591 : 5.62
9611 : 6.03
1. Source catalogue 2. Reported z 0.121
